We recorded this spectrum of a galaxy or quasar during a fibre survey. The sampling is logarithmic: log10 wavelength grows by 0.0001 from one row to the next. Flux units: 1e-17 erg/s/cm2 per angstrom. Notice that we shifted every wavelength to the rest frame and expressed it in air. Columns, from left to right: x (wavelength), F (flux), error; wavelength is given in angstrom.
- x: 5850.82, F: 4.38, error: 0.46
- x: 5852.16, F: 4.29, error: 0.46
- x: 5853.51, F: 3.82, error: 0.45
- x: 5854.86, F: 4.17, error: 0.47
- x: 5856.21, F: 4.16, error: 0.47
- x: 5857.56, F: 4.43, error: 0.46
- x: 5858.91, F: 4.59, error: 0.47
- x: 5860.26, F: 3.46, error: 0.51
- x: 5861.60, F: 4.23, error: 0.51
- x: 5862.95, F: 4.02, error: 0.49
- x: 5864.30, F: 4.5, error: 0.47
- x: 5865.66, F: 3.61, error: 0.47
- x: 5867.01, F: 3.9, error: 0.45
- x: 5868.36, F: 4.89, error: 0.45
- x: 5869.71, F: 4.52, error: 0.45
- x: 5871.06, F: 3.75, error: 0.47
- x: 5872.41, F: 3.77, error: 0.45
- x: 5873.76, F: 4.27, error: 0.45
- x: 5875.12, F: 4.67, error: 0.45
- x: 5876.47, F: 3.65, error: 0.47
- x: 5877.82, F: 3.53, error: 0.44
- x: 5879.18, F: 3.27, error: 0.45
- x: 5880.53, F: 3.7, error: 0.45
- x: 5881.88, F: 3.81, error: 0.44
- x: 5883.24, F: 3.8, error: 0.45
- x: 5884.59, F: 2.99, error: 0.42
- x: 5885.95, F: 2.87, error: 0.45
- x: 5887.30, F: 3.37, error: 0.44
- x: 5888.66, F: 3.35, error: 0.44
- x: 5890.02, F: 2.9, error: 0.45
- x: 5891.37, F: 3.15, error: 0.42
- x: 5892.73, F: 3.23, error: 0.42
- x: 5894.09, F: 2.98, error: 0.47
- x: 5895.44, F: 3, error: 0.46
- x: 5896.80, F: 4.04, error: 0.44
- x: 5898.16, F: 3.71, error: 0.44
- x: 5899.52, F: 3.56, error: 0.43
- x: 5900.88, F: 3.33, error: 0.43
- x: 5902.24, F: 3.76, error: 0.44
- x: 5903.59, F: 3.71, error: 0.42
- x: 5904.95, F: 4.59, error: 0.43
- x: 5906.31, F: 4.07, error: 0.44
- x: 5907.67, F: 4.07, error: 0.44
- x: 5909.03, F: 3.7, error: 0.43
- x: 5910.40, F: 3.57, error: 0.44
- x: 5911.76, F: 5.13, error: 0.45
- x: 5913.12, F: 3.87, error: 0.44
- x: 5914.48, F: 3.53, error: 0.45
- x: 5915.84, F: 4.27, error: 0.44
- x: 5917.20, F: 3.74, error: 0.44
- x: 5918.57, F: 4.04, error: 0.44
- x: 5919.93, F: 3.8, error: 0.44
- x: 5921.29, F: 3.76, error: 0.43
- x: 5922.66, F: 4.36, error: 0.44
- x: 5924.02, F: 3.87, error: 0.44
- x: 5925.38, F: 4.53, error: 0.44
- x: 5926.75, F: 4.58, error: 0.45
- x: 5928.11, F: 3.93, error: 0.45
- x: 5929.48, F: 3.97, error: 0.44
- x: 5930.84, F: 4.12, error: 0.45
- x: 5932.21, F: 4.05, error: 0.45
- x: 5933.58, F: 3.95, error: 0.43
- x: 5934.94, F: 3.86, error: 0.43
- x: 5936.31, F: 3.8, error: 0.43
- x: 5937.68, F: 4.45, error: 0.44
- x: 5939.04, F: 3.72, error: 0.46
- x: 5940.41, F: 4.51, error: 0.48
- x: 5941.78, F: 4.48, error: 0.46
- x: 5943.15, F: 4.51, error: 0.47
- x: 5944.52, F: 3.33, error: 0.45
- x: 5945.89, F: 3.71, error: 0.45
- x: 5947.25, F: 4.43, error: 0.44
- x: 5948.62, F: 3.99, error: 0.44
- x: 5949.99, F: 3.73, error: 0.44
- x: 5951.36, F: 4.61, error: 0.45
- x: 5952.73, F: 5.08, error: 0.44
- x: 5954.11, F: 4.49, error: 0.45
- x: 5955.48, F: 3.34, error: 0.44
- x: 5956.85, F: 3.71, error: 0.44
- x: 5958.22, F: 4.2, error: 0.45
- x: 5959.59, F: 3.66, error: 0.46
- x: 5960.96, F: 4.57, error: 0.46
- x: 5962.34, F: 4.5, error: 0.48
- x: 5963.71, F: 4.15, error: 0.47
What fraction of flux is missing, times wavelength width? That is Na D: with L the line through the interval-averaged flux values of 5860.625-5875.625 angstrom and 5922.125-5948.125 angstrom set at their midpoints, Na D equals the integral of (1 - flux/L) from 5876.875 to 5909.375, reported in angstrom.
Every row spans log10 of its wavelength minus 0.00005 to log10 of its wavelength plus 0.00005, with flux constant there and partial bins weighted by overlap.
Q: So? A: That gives 4.94 angstrom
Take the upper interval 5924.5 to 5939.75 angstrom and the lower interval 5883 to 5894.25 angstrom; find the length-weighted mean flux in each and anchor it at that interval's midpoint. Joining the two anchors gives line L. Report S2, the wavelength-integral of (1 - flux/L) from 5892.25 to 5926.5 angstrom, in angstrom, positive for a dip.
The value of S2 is -2.4 angstrom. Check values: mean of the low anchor 3.17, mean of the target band 3.86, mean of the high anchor 4.09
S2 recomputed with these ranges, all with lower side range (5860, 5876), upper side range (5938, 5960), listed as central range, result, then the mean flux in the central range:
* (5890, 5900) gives 1.9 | 3.34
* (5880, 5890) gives 1.8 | 3.37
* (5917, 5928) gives 0.1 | 4.09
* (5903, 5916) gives 0.3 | 4.04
